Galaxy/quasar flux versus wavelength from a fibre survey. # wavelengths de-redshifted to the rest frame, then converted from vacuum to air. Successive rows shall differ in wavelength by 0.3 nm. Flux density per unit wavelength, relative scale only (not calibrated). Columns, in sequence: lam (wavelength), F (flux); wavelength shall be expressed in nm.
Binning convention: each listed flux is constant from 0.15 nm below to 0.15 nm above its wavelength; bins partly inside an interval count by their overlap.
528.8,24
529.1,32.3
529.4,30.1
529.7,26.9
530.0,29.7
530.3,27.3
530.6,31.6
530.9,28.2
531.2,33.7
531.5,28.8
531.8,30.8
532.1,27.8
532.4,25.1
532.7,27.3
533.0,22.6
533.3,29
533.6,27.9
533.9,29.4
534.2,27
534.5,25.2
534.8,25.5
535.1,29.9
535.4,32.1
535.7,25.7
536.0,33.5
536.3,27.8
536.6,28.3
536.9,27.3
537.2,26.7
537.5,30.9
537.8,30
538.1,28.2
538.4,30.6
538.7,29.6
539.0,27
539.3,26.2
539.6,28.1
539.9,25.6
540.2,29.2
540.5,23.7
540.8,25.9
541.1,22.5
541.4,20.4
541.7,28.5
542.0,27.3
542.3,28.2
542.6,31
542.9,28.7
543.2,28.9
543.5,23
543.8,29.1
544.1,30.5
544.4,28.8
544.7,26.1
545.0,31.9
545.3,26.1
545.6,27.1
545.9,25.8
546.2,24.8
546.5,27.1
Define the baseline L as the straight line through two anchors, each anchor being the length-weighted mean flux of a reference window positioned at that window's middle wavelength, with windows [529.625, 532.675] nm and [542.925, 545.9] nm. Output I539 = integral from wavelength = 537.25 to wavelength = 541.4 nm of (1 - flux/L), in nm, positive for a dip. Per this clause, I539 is 0.16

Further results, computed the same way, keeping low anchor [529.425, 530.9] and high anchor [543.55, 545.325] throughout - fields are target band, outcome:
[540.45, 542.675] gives 0.218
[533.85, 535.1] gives 0.082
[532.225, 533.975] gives 0.125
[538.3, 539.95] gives 0.047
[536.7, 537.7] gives 0.013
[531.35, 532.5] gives 0.025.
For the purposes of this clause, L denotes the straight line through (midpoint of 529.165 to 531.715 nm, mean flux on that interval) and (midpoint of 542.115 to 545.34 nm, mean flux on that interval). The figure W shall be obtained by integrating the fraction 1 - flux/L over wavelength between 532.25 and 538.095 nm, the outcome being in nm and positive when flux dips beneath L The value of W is 0.25 nm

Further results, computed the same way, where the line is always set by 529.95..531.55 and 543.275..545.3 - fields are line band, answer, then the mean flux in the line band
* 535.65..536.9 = 0.013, 28.9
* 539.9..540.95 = 0.090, 26.2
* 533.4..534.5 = 0.066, 27.7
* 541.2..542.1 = 0.105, 25.1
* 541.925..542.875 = -0.019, 28.9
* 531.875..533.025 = 0.130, 26.4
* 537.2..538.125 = -0.013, 29.4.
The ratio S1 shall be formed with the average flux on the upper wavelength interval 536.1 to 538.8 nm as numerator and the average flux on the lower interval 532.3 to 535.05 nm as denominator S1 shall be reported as 1.08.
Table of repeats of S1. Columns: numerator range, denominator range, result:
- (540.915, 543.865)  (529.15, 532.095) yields 0.90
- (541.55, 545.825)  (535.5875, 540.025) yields 0.99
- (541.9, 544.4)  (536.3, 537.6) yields 1.01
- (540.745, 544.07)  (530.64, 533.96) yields 0.95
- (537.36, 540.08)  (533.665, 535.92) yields 1.02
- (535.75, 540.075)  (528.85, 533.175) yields 1.00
